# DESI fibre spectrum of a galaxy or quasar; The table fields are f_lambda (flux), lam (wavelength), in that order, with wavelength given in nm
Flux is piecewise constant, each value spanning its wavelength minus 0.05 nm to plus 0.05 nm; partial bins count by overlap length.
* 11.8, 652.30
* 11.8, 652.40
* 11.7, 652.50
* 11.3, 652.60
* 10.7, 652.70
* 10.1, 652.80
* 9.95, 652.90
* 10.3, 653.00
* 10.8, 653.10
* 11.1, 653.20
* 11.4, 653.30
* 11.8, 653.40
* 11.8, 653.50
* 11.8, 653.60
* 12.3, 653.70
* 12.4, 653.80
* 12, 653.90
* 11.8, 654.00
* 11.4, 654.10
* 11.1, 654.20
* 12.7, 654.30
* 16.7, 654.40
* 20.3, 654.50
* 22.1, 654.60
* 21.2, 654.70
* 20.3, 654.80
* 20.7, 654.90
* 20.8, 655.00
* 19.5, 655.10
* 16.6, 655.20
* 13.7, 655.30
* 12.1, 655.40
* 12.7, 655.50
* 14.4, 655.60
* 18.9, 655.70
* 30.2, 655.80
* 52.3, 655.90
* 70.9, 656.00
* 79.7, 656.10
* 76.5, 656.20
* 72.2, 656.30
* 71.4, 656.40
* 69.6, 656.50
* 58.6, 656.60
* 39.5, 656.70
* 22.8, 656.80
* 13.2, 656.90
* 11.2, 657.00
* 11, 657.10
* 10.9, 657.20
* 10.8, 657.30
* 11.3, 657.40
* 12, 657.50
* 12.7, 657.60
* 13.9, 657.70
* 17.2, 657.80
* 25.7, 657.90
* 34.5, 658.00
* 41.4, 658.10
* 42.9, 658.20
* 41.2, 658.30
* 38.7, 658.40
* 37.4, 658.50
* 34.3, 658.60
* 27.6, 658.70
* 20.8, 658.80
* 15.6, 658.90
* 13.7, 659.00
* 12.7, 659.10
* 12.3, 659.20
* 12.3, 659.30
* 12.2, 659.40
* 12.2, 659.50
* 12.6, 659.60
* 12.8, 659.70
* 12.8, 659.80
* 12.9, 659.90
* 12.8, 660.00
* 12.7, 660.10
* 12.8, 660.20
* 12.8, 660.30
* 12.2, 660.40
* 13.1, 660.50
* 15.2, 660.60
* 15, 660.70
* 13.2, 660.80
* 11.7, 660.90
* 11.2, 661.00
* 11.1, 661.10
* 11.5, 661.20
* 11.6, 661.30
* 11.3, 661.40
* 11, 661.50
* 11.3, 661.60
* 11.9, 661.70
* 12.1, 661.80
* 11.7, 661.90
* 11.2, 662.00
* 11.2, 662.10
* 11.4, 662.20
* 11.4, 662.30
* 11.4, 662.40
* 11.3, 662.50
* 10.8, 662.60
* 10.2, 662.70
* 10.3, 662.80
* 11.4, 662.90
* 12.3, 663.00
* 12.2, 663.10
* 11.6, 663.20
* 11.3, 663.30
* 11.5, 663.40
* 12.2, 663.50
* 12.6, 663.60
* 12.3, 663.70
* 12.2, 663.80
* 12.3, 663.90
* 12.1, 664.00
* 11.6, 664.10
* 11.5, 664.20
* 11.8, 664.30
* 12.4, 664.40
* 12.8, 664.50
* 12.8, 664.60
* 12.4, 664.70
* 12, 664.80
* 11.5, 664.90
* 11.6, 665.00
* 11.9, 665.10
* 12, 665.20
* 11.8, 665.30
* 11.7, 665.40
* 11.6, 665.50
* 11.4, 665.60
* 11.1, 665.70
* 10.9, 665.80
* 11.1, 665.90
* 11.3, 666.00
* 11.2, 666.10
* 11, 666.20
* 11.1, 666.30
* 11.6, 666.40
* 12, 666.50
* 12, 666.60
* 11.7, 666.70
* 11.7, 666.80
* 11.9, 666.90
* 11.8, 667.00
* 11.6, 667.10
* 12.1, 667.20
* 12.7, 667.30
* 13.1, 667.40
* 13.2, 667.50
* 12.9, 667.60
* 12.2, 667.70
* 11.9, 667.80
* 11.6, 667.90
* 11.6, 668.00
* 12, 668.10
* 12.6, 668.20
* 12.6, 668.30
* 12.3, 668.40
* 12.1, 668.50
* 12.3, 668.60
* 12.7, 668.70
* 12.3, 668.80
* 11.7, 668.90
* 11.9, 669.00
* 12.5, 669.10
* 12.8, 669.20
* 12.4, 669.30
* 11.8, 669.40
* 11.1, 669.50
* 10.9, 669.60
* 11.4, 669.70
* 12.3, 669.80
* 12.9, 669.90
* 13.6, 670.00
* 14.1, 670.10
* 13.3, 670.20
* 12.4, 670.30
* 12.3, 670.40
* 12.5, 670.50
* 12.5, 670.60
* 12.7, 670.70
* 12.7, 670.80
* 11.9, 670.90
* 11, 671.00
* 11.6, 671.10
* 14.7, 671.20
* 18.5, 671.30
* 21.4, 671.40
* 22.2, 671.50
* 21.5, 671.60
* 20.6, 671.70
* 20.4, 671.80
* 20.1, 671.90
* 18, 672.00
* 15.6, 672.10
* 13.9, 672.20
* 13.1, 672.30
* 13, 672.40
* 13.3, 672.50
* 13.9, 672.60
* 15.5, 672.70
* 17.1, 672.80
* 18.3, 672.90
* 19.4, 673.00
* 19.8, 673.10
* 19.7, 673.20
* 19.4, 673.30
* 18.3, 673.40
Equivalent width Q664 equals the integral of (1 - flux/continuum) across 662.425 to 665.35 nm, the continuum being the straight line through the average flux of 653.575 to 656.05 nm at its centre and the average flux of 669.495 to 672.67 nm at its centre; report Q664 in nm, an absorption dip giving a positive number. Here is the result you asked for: 0.90 nm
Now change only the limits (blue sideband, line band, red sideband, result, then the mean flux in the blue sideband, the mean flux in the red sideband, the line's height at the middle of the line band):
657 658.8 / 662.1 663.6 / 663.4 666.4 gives 0.39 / 24.4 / 11.8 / 15.5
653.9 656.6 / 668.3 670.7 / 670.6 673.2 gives 0.80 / 31.7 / 16.4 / 18.6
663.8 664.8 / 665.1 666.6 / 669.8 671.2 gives 0.10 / 12.2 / 12.6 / 12.3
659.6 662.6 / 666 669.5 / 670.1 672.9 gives 0.54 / 12.1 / 15.4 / 14.2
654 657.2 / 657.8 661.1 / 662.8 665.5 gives 0.48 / 30.5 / 12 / 22.1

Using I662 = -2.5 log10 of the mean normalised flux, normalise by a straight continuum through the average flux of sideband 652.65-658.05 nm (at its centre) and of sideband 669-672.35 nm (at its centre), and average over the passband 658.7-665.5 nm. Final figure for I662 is 0.50 mag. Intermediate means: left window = 23.5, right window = 14.5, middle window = 12.3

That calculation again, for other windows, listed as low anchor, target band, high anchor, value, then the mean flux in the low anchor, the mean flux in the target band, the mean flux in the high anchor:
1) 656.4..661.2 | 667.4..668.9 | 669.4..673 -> 0.31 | 20.8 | 12.3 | 14.9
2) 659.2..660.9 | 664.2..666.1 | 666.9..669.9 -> 0.06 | 12.9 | 11.8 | 12.2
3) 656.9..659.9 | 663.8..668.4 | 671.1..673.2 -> 0.48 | 19.9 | 11.9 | 17.4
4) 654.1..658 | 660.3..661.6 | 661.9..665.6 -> 0.39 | 28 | 12.3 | 11.7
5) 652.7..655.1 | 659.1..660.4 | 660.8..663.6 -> -0.03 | 14.2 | 12.6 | 11.5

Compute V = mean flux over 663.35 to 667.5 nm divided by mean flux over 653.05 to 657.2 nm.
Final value 0.45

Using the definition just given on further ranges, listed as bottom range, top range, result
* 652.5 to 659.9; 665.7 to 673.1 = 0.58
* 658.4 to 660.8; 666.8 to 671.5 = 0.78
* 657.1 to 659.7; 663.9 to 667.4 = 0.56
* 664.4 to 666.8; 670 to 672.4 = 1.32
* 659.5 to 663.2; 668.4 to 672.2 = 1.18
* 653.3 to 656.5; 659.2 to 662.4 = 0.45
